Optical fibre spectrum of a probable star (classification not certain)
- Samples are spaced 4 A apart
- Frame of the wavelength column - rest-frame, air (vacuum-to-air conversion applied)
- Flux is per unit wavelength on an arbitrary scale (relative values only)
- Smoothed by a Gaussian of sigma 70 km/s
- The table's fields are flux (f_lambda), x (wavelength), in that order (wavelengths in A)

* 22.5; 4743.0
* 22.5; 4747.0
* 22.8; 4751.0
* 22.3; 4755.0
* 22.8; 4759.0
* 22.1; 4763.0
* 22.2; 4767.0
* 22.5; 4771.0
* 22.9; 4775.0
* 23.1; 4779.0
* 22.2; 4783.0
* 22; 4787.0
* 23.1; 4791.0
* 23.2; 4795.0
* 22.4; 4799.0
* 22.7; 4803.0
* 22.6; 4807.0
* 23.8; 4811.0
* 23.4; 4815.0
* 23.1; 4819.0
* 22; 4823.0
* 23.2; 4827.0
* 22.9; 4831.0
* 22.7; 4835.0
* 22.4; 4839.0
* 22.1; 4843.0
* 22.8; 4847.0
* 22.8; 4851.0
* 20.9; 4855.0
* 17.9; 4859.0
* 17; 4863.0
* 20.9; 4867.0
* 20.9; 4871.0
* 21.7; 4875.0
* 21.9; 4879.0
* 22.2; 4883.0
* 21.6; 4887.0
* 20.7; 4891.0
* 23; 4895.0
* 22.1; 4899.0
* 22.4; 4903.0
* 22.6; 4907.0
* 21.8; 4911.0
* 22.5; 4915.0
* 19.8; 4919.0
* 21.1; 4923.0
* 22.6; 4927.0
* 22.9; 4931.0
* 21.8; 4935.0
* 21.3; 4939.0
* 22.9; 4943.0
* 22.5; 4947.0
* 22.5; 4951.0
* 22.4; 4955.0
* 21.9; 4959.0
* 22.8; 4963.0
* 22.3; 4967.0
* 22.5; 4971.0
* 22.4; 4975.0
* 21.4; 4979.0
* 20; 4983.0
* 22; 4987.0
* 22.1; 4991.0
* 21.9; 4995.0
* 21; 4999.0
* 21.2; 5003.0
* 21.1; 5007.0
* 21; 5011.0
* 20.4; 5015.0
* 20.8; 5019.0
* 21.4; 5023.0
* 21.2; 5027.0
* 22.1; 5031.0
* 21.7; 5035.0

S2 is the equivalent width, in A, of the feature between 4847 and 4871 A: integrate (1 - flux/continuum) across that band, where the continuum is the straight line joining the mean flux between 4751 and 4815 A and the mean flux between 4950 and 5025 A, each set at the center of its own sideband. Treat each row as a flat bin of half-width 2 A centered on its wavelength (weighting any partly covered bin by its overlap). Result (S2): 2.2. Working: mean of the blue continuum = 22.7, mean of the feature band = 20.2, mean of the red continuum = 21.6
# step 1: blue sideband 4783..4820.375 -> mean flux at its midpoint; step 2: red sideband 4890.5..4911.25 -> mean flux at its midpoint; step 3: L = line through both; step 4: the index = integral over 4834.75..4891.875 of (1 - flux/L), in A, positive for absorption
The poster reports 3.2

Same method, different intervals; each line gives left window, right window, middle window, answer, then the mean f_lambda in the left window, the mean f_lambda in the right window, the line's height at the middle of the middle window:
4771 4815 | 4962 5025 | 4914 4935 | 0.2 A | 22.8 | 21.5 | 22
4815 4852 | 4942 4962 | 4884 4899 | 0.5 A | 22.7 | 22.4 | 22.6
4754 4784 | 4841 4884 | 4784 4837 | -2.4 A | 22.5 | 21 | 21.8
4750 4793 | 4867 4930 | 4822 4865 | 1.2 A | 22.5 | 21.8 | 22.1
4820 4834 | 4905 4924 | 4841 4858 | 0.4 A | 22.7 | 21.6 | 22.4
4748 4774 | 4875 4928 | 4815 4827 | -0.3 A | 22.5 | 21.8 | 22.2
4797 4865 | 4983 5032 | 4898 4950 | -0.9 A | 22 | 21.3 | 21.6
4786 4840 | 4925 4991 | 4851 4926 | 4.1 A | 22.8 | 22.1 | 22.5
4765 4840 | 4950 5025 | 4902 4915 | -0.1 A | 22.8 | 21.6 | 22.1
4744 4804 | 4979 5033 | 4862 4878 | 1.2 A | 22.6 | 21.3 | 22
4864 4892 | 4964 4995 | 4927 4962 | -1.1 A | 21.3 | 21.9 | 21.7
